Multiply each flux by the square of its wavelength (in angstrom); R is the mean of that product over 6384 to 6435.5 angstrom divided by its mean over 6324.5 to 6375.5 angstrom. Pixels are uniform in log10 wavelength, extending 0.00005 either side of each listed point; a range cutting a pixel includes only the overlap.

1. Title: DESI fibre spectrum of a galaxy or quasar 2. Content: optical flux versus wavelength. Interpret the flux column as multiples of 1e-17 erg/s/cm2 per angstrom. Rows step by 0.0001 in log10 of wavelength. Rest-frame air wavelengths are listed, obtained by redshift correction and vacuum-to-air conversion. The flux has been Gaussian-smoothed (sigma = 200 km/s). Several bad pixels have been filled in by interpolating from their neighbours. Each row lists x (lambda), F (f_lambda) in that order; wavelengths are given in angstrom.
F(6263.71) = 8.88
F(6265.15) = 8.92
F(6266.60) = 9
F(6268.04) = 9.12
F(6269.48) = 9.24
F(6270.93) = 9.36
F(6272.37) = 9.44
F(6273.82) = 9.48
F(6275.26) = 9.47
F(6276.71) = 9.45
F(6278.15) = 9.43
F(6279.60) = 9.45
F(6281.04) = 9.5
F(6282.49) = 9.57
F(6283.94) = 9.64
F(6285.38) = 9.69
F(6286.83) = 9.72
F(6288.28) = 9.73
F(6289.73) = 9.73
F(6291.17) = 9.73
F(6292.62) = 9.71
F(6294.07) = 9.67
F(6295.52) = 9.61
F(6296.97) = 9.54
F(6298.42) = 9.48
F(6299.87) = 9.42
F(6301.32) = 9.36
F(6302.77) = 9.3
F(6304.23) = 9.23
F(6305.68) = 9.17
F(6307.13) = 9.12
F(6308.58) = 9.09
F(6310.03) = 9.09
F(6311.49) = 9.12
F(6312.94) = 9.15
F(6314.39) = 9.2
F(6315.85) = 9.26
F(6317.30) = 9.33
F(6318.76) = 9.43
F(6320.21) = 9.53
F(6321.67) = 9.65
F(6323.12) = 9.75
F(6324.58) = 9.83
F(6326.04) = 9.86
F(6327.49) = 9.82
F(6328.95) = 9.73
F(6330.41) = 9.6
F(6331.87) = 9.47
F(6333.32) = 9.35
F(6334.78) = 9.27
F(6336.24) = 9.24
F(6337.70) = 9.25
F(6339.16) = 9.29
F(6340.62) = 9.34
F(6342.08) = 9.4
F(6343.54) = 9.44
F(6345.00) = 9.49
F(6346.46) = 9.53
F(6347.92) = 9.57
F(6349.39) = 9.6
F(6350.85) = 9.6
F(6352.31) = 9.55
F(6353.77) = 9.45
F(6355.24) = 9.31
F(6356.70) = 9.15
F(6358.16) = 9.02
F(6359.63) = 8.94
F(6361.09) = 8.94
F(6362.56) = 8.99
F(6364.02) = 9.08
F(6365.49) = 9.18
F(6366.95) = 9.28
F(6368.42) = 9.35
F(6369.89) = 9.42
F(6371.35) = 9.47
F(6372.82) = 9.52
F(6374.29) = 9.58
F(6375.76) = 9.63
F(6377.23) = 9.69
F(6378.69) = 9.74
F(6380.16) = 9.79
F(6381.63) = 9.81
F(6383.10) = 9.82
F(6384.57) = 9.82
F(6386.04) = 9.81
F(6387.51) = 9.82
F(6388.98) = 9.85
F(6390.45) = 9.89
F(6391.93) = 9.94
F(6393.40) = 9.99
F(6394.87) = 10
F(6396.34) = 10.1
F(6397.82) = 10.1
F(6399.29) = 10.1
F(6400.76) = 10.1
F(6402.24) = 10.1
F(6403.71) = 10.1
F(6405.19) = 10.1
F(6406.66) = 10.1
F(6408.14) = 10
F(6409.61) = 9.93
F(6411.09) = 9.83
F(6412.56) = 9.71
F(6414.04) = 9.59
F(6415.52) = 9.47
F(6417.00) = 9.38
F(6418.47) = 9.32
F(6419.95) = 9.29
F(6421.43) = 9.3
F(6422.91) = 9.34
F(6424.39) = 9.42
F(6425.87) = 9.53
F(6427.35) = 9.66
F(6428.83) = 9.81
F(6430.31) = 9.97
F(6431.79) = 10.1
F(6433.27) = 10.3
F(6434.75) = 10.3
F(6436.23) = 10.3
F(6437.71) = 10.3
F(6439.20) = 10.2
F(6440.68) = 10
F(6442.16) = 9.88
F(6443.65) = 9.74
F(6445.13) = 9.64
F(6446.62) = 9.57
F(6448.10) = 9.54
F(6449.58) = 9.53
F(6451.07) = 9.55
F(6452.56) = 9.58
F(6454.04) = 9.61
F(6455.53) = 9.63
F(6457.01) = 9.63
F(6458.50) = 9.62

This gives 1.07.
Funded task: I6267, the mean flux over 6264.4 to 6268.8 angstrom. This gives 9.02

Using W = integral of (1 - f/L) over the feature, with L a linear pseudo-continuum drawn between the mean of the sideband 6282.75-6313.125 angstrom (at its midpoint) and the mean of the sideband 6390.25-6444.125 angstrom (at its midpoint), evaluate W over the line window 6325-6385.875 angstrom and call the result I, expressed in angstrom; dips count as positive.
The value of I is 1.3 angstrom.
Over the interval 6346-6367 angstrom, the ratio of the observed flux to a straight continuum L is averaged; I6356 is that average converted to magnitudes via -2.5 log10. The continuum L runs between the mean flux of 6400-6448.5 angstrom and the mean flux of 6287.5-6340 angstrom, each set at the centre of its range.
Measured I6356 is 0.04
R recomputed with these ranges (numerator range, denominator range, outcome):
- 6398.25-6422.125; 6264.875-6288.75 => 1.08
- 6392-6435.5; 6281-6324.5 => 1.08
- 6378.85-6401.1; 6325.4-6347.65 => 1.06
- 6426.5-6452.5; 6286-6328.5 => 1.09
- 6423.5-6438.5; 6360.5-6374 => 1.10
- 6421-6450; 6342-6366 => 1.08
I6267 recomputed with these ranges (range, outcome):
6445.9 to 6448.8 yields 9.57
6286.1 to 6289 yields 9.71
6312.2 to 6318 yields 9.24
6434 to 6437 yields 10.3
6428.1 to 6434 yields 10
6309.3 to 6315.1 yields 9.14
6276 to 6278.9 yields 9.44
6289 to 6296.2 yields 9.7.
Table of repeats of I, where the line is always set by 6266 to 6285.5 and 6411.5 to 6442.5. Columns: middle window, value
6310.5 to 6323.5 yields 0.20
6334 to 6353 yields 0.29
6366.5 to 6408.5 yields -0.66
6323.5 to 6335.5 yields -0.10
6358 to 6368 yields 0.57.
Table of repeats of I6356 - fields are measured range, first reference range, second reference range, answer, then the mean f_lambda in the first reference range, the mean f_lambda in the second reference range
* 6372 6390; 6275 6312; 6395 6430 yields -0.007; 9.46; 9.76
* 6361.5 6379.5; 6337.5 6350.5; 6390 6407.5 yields 0.038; 9.44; 10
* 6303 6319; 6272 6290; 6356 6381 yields 0.034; 9.56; 9.34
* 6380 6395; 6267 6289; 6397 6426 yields -0.019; 9.48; 9.74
